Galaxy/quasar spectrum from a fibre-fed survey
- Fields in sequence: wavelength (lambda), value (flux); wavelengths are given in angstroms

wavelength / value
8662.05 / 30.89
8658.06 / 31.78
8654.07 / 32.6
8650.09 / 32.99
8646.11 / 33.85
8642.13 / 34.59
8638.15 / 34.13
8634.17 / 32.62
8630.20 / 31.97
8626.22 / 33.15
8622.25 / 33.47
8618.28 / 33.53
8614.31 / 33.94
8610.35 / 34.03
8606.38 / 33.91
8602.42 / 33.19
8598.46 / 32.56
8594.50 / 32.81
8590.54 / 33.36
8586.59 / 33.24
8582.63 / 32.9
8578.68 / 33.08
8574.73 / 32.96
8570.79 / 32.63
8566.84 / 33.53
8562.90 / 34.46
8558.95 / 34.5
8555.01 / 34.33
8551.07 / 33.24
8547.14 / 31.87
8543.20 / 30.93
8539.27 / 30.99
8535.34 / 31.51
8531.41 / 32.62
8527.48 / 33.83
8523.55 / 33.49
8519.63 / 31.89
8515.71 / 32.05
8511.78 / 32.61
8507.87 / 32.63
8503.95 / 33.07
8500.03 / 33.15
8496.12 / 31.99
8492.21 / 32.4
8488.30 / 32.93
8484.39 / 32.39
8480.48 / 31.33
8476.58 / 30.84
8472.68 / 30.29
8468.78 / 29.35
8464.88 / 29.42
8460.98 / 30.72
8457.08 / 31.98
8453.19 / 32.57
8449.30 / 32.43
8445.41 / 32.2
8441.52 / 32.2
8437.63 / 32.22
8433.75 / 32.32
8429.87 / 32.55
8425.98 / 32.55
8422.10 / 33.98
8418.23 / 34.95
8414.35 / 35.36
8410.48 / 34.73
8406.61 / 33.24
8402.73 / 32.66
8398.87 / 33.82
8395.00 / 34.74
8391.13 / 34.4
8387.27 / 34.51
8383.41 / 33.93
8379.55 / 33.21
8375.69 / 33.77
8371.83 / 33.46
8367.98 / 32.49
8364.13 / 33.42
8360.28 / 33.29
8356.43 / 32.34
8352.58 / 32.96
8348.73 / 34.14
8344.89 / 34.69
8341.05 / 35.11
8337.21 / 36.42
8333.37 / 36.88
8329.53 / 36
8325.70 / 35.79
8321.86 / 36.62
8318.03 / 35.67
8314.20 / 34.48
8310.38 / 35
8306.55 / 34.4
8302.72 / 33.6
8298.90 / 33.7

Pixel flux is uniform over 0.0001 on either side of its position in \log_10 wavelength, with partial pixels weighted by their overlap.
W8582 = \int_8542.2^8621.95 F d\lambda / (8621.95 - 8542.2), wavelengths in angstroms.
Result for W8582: 33.3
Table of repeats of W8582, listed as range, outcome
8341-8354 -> 34.2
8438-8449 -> 32.2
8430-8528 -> 32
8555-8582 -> 33.6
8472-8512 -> 32.2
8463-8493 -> 31.1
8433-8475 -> 31.4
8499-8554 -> 32.4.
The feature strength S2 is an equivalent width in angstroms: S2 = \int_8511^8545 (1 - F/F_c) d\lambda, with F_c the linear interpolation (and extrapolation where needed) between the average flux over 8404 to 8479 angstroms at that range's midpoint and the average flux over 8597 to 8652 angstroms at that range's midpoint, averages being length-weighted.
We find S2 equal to 0.7 angstroms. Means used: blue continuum 32.3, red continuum 33.4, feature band 32.2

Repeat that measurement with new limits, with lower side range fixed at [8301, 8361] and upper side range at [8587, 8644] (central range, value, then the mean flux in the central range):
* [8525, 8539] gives 0.5 angstroms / 32.5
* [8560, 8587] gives 0.2 angstroms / 33.3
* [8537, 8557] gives 0.9 angstroms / 32.3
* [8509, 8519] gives 0.5 angstroms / 32.3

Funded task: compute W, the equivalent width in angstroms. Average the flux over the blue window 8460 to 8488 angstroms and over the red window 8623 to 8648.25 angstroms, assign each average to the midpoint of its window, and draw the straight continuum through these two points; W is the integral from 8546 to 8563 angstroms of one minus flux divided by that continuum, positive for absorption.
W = -0.86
